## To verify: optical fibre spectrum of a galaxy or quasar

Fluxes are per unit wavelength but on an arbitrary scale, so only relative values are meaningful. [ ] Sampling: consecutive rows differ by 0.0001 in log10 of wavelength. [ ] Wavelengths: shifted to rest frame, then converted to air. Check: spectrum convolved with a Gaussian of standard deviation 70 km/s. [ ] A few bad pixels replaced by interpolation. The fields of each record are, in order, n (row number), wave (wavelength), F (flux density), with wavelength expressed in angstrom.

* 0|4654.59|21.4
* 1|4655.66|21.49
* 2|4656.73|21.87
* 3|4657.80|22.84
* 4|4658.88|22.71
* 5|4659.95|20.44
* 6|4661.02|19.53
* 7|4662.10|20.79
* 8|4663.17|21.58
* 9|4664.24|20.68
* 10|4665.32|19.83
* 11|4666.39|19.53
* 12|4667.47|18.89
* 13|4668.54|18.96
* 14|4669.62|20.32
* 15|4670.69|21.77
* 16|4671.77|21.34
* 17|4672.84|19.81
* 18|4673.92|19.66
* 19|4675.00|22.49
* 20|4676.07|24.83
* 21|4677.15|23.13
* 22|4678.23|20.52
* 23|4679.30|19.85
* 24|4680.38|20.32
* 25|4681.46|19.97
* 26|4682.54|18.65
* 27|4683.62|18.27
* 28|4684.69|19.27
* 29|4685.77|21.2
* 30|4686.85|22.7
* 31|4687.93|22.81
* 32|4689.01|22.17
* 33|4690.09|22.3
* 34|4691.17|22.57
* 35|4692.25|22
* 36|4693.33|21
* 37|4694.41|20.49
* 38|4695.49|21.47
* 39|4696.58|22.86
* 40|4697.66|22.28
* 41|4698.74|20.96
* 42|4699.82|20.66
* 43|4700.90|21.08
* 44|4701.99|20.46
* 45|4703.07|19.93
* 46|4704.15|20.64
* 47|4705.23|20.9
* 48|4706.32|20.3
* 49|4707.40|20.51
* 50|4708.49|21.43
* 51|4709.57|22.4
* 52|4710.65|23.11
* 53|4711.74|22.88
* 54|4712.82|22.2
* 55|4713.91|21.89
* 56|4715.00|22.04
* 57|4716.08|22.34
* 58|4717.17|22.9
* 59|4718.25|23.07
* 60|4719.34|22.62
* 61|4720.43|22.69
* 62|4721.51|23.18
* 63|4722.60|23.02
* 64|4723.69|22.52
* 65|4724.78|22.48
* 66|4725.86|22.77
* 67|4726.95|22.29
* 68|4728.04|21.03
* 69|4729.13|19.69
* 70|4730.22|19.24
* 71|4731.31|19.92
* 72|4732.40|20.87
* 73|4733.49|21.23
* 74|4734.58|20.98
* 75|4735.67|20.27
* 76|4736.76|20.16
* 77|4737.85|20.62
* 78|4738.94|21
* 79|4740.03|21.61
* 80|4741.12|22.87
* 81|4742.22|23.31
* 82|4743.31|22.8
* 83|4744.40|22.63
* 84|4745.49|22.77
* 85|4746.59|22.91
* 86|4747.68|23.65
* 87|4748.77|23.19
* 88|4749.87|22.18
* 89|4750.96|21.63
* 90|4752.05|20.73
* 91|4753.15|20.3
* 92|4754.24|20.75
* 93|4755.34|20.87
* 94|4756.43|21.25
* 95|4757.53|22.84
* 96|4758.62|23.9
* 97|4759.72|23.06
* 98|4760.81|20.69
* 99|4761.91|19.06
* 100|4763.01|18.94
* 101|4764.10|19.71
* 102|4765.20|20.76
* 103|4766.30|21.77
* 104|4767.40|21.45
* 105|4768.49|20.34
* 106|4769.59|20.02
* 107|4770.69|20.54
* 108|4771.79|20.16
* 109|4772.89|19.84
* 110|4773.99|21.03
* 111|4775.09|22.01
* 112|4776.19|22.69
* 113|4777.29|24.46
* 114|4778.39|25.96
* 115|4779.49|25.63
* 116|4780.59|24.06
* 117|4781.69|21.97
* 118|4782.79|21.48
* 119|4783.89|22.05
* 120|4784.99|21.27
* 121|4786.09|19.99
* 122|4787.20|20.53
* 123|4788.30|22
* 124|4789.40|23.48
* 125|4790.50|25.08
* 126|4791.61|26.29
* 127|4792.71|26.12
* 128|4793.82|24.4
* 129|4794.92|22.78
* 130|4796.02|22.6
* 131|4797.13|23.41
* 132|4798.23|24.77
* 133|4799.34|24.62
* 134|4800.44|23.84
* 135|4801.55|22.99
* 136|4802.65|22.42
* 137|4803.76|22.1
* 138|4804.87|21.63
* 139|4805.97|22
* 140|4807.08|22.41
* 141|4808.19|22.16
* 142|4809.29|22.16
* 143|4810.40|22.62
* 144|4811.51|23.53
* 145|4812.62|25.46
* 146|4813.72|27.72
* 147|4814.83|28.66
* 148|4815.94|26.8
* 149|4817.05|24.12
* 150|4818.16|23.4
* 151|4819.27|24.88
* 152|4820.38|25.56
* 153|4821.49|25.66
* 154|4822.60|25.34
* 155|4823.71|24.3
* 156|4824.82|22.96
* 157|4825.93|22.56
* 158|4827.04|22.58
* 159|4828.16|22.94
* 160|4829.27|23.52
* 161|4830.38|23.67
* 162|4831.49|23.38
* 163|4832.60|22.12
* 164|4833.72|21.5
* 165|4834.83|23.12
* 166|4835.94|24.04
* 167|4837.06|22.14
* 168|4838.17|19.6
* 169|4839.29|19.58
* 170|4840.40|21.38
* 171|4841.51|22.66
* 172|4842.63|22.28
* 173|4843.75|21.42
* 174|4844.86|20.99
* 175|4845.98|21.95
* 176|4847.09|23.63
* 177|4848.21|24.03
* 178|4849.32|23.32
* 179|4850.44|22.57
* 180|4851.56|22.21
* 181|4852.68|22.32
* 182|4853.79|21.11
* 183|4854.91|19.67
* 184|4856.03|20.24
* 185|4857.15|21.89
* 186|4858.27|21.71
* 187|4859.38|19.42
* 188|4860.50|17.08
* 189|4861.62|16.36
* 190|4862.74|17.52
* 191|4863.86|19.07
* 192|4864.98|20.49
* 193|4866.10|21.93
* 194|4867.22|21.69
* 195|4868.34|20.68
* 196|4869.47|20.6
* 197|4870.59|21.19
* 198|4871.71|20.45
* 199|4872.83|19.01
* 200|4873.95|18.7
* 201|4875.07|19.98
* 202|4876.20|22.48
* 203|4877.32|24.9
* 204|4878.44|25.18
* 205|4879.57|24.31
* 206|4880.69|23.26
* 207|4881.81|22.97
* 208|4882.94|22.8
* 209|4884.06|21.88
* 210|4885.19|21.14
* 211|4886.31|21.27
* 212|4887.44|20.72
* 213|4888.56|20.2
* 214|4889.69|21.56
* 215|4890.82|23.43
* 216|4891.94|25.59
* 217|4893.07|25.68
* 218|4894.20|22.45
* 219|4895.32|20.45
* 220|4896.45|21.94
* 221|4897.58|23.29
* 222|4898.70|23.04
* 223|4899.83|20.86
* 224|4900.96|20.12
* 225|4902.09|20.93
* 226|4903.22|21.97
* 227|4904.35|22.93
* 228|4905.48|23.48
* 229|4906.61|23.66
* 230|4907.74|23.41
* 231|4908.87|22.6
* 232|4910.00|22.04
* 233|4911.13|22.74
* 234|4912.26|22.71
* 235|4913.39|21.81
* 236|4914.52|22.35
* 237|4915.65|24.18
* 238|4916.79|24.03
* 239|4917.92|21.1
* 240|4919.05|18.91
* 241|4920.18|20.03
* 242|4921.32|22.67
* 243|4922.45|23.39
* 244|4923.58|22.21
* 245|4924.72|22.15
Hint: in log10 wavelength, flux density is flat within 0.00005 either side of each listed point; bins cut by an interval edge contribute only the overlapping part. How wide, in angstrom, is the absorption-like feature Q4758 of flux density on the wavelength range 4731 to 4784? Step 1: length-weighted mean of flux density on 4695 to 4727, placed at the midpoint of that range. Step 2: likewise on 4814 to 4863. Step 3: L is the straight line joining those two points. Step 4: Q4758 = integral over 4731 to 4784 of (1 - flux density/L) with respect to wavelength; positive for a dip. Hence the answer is 1.0 angstrom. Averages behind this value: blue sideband 21.9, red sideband 22.5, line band 21.7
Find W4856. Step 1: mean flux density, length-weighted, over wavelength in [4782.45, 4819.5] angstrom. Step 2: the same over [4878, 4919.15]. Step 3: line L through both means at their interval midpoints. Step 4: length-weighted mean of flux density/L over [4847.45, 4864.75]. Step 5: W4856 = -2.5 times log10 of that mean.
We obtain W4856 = 0.12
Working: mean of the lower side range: 23.5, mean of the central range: 20.6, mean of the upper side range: 22.5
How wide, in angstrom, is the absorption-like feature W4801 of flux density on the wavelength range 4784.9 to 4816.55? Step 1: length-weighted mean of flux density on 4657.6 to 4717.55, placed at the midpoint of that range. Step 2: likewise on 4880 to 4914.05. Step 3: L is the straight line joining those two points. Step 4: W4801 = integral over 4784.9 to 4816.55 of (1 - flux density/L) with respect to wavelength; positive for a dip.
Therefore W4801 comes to -2.6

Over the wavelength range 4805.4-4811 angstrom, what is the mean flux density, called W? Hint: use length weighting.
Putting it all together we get 22.3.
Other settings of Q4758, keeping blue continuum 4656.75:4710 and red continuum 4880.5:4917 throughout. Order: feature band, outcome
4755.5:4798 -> -1.1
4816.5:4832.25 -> -1.4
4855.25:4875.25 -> 2.1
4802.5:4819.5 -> -1.6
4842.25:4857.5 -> 0.1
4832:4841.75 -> 0.1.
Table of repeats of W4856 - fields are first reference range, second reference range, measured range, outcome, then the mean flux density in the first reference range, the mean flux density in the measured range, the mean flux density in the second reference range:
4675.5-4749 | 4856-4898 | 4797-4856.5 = -0.08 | 21.6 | 23.1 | 21.4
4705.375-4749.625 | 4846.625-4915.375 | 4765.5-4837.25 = -0.06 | 21.9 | 23.2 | 21.8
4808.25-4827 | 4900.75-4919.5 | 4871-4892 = 0.05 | 24.6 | 22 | 22.4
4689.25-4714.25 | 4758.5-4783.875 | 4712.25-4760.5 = -0.02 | 21.5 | 21.9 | 21.7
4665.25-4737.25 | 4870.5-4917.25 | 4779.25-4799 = -0.07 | 21.3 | 23.2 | 22.3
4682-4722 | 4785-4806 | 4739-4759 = 0.01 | 21.6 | 22.2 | 23.2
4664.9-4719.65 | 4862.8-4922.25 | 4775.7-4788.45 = -0.05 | 21.2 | 22.7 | 22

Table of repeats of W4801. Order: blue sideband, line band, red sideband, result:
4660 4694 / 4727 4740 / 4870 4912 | 0.40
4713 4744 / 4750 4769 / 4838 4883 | 0.50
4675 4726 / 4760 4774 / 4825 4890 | 0.82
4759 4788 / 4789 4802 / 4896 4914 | -1.53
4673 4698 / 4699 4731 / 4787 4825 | 0.37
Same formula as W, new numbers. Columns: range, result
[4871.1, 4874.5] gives 19.4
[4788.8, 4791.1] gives 24.3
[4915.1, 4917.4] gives 24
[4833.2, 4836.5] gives 22.9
